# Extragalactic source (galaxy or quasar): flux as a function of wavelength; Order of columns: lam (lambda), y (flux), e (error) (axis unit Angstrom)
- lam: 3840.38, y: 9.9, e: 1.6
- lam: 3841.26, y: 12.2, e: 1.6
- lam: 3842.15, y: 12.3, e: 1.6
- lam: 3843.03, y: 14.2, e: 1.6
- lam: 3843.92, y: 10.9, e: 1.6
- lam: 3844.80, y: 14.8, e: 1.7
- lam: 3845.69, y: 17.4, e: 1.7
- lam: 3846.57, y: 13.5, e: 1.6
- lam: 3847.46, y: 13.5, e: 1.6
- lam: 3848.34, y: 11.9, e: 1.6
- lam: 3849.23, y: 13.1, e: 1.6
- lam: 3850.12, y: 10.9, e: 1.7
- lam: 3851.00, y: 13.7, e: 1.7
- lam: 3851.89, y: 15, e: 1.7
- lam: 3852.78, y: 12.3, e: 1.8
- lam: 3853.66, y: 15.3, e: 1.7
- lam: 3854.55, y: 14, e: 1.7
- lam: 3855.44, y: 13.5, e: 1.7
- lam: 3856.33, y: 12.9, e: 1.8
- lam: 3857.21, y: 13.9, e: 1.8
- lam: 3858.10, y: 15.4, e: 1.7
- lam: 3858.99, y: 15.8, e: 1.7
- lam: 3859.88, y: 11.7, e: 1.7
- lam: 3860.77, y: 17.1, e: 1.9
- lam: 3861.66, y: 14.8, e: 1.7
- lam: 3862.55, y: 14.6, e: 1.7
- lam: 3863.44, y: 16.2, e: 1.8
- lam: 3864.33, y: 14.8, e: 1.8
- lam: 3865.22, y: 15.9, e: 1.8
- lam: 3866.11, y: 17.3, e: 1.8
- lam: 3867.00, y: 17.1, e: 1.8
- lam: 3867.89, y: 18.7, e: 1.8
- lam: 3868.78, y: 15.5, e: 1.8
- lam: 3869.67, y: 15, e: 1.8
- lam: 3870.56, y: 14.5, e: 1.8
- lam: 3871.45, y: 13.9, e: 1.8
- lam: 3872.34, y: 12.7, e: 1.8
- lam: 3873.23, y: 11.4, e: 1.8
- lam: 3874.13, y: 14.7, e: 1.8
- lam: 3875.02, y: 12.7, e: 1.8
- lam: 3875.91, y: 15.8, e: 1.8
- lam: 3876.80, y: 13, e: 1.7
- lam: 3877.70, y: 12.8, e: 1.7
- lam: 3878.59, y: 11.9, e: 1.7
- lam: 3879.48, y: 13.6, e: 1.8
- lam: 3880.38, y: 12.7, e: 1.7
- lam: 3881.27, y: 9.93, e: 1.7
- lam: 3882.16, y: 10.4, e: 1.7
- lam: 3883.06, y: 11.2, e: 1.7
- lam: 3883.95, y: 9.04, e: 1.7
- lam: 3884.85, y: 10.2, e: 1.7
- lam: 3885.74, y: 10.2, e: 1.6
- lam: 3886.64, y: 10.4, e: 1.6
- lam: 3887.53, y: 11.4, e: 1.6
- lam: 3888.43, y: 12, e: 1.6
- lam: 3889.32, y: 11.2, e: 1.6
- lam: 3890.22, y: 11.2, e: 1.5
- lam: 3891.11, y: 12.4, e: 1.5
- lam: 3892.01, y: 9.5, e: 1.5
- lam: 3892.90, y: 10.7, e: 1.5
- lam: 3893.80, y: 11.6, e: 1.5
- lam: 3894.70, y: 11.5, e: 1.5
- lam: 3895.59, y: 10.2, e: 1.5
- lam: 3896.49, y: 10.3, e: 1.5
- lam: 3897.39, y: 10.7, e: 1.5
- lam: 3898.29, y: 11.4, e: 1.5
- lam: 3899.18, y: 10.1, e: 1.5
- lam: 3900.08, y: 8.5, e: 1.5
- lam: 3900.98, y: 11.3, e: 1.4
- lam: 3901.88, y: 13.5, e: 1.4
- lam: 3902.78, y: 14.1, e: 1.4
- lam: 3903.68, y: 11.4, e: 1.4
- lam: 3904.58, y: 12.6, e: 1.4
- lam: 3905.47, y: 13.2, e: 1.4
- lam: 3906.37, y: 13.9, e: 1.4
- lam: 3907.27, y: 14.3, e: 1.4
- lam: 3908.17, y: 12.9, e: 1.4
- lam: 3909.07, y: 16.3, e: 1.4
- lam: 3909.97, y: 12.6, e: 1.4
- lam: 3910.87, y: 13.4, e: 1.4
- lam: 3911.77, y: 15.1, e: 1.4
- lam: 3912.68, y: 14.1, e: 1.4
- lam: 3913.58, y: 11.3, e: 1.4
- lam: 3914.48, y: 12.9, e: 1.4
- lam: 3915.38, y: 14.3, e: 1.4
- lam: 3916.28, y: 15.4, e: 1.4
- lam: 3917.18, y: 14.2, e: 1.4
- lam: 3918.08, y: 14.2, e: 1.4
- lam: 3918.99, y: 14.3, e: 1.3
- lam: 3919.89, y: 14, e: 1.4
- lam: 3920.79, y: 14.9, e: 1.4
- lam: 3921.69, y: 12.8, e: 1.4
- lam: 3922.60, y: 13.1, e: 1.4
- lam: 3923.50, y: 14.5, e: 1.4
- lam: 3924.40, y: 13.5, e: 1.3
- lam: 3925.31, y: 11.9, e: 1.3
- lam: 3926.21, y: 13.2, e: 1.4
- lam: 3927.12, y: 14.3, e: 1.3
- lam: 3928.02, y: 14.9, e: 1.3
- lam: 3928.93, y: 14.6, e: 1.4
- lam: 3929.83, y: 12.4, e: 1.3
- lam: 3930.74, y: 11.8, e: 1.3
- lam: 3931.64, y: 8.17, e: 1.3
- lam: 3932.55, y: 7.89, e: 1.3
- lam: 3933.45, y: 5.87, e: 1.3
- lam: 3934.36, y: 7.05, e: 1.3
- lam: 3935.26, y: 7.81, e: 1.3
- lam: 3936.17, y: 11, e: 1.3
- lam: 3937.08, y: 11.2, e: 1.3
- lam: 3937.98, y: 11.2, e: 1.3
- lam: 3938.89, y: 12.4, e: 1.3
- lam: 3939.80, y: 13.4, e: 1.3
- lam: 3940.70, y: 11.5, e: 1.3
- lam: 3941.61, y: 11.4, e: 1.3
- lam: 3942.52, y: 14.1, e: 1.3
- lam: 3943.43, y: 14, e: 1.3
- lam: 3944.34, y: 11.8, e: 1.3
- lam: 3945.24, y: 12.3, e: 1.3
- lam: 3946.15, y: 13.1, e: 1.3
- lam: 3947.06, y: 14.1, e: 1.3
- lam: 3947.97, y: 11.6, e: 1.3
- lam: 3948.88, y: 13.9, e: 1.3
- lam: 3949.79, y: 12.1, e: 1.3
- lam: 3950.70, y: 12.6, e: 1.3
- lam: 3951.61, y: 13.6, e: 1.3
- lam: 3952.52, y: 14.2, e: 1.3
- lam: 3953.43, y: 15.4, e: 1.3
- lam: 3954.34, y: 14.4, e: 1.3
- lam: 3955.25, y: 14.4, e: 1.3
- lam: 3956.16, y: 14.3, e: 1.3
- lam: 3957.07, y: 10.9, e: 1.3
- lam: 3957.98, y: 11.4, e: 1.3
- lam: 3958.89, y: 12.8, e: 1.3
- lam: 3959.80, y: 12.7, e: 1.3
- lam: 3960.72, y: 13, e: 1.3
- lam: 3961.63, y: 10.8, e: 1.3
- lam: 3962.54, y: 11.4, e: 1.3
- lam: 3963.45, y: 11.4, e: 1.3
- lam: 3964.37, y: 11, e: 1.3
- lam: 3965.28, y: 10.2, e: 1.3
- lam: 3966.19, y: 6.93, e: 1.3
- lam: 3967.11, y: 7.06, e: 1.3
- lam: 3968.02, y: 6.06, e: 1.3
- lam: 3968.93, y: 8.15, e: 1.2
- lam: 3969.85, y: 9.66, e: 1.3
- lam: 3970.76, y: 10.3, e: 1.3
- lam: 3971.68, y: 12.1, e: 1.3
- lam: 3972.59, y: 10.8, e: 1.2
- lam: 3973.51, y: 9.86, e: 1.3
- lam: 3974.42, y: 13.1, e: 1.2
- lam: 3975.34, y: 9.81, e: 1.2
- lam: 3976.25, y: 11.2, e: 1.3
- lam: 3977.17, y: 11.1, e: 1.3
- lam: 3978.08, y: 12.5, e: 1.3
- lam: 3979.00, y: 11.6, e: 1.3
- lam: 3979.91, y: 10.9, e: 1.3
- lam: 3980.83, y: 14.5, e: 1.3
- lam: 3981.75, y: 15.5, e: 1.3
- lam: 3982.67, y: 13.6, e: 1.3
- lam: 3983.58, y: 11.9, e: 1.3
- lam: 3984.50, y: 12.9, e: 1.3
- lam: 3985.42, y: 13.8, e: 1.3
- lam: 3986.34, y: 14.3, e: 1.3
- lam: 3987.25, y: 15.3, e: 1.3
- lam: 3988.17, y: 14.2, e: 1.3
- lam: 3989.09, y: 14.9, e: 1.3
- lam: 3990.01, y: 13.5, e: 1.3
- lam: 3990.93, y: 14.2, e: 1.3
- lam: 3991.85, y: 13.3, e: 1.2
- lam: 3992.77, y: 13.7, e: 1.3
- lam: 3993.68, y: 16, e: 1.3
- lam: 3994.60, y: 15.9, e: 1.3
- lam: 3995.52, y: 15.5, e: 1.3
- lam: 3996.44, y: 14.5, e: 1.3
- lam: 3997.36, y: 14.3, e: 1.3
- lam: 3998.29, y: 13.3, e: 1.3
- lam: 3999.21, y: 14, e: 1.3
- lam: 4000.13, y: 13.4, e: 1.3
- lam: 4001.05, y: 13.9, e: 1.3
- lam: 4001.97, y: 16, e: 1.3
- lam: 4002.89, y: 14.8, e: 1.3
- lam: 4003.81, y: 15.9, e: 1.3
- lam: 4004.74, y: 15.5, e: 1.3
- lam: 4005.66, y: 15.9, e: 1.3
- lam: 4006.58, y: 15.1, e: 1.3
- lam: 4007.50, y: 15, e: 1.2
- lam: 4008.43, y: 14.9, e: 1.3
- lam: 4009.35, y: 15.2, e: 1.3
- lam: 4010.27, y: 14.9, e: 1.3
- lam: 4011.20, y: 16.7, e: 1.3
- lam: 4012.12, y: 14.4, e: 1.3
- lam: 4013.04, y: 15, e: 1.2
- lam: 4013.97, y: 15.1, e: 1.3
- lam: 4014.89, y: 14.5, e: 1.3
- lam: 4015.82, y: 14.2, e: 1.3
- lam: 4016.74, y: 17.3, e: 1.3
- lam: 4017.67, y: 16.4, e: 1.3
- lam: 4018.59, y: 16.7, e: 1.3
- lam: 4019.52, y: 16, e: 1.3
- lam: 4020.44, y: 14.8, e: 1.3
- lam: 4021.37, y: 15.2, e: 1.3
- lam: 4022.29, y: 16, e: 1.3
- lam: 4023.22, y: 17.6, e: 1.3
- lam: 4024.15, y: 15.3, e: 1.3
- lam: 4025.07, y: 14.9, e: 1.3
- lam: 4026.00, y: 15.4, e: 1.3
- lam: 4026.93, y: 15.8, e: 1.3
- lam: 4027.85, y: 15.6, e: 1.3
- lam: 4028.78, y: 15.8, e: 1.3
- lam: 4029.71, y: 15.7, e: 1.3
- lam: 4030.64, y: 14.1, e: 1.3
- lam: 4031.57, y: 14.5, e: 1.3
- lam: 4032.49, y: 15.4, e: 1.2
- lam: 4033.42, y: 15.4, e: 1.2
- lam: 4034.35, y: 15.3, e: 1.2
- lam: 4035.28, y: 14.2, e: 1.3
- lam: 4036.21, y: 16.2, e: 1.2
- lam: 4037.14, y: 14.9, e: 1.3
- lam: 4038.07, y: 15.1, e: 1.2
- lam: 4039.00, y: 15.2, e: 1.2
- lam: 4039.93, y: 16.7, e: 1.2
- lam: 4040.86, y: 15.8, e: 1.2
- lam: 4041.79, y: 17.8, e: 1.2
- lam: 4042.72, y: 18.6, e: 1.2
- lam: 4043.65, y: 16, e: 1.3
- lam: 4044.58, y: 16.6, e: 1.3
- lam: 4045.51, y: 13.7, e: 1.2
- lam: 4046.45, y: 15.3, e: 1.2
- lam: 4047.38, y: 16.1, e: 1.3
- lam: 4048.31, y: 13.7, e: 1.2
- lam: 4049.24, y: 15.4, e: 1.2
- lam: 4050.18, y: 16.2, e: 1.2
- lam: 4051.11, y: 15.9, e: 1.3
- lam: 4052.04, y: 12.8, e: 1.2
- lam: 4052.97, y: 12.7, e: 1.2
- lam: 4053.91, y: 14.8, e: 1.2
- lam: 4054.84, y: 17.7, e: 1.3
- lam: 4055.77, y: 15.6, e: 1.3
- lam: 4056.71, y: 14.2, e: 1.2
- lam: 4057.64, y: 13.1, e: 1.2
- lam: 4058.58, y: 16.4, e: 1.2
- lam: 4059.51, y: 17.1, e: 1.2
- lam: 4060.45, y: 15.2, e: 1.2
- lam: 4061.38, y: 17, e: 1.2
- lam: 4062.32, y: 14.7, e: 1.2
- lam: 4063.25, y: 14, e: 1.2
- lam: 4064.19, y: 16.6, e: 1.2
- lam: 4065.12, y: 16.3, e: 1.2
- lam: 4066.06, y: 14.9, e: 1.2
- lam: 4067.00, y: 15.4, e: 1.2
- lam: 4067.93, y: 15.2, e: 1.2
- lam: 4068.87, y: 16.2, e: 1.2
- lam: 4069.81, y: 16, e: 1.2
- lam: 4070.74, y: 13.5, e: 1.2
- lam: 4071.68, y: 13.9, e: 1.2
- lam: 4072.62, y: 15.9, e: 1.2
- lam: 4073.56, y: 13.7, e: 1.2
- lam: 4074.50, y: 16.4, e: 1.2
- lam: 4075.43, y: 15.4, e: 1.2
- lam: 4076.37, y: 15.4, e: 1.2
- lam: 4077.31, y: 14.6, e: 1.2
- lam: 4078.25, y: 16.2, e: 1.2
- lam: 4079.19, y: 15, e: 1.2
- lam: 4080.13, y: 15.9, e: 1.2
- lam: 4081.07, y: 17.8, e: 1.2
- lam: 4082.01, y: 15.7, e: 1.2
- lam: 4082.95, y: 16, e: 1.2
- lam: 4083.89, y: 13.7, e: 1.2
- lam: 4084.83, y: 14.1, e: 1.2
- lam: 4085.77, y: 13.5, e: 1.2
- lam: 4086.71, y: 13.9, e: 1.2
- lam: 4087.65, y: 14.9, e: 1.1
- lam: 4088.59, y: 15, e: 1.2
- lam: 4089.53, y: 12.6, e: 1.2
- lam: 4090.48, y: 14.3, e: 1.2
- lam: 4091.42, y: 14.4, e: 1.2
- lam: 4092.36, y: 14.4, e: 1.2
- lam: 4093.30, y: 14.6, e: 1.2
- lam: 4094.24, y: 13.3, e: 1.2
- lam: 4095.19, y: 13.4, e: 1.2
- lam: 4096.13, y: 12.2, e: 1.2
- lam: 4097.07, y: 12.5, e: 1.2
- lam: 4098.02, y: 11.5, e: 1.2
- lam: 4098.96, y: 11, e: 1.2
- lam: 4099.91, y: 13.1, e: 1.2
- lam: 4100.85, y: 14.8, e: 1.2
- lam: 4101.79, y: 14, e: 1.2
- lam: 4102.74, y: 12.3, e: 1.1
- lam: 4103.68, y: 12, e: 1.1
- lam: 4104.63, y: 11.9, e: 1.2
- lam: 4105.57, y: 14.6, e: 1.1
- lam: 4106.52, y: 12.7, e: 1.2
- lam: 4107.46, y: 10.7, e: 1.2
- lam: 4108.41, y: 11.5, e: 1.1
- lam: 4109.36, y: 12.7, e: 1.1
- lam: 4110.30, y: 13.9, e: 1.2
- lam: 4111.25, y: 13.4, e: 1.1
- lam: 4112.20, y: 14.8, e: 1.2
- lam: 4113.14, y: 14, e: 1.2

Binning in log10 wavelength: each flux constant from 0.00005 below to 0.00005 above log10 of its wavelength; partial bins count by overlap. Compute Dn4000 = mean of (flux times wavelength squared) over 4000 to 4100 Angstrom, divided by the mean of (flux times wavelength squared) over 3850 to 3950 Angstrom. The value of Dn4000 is 1.27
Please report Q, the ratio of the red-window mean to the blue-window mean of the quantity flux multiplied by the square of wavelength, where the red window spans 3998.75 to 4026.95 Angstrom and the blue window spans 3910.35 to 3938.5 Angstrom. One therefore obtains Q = 1.29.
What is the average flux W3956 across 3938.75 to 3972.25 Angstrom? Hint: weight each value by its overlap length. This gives 11.9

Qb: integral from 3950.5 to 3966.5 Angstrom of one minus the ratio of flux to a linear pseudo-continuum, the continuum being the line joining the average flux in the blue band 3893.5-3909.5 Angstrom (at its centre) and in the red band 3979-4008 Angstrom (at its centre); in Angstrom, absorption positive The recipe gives 1.3 Angstrom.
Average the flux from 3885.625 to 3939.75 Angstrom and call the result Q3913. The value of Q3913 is 12.1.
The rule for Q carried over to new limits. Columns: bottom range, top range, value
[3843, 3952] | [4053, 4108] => 1.24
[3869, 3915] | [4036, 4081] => 1.38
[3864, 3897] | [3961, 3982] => 0.89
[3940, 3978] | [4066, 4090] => 1.36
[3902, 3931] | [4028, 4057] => 1.20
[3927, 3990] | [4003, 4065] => 1.35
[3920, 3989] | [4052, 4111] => 1.27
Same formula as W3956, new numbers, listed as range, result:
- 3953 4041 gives 13.8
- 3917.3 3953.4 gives 12.4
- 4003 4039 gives 15.4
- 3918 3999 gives 12.4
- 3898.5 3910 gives 12.7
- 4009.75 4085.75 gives 15.4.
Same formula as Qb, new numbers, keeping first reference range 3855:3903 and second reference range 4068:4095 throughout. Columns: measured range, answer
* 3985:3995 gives -0.4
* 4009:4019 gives -0.9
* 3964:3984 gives 4.3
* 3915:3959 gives 2.6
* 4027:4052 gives -1.9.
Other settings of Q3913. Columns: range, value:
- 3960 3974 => 9.97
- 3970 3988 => 12.4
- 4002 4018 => 15.3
